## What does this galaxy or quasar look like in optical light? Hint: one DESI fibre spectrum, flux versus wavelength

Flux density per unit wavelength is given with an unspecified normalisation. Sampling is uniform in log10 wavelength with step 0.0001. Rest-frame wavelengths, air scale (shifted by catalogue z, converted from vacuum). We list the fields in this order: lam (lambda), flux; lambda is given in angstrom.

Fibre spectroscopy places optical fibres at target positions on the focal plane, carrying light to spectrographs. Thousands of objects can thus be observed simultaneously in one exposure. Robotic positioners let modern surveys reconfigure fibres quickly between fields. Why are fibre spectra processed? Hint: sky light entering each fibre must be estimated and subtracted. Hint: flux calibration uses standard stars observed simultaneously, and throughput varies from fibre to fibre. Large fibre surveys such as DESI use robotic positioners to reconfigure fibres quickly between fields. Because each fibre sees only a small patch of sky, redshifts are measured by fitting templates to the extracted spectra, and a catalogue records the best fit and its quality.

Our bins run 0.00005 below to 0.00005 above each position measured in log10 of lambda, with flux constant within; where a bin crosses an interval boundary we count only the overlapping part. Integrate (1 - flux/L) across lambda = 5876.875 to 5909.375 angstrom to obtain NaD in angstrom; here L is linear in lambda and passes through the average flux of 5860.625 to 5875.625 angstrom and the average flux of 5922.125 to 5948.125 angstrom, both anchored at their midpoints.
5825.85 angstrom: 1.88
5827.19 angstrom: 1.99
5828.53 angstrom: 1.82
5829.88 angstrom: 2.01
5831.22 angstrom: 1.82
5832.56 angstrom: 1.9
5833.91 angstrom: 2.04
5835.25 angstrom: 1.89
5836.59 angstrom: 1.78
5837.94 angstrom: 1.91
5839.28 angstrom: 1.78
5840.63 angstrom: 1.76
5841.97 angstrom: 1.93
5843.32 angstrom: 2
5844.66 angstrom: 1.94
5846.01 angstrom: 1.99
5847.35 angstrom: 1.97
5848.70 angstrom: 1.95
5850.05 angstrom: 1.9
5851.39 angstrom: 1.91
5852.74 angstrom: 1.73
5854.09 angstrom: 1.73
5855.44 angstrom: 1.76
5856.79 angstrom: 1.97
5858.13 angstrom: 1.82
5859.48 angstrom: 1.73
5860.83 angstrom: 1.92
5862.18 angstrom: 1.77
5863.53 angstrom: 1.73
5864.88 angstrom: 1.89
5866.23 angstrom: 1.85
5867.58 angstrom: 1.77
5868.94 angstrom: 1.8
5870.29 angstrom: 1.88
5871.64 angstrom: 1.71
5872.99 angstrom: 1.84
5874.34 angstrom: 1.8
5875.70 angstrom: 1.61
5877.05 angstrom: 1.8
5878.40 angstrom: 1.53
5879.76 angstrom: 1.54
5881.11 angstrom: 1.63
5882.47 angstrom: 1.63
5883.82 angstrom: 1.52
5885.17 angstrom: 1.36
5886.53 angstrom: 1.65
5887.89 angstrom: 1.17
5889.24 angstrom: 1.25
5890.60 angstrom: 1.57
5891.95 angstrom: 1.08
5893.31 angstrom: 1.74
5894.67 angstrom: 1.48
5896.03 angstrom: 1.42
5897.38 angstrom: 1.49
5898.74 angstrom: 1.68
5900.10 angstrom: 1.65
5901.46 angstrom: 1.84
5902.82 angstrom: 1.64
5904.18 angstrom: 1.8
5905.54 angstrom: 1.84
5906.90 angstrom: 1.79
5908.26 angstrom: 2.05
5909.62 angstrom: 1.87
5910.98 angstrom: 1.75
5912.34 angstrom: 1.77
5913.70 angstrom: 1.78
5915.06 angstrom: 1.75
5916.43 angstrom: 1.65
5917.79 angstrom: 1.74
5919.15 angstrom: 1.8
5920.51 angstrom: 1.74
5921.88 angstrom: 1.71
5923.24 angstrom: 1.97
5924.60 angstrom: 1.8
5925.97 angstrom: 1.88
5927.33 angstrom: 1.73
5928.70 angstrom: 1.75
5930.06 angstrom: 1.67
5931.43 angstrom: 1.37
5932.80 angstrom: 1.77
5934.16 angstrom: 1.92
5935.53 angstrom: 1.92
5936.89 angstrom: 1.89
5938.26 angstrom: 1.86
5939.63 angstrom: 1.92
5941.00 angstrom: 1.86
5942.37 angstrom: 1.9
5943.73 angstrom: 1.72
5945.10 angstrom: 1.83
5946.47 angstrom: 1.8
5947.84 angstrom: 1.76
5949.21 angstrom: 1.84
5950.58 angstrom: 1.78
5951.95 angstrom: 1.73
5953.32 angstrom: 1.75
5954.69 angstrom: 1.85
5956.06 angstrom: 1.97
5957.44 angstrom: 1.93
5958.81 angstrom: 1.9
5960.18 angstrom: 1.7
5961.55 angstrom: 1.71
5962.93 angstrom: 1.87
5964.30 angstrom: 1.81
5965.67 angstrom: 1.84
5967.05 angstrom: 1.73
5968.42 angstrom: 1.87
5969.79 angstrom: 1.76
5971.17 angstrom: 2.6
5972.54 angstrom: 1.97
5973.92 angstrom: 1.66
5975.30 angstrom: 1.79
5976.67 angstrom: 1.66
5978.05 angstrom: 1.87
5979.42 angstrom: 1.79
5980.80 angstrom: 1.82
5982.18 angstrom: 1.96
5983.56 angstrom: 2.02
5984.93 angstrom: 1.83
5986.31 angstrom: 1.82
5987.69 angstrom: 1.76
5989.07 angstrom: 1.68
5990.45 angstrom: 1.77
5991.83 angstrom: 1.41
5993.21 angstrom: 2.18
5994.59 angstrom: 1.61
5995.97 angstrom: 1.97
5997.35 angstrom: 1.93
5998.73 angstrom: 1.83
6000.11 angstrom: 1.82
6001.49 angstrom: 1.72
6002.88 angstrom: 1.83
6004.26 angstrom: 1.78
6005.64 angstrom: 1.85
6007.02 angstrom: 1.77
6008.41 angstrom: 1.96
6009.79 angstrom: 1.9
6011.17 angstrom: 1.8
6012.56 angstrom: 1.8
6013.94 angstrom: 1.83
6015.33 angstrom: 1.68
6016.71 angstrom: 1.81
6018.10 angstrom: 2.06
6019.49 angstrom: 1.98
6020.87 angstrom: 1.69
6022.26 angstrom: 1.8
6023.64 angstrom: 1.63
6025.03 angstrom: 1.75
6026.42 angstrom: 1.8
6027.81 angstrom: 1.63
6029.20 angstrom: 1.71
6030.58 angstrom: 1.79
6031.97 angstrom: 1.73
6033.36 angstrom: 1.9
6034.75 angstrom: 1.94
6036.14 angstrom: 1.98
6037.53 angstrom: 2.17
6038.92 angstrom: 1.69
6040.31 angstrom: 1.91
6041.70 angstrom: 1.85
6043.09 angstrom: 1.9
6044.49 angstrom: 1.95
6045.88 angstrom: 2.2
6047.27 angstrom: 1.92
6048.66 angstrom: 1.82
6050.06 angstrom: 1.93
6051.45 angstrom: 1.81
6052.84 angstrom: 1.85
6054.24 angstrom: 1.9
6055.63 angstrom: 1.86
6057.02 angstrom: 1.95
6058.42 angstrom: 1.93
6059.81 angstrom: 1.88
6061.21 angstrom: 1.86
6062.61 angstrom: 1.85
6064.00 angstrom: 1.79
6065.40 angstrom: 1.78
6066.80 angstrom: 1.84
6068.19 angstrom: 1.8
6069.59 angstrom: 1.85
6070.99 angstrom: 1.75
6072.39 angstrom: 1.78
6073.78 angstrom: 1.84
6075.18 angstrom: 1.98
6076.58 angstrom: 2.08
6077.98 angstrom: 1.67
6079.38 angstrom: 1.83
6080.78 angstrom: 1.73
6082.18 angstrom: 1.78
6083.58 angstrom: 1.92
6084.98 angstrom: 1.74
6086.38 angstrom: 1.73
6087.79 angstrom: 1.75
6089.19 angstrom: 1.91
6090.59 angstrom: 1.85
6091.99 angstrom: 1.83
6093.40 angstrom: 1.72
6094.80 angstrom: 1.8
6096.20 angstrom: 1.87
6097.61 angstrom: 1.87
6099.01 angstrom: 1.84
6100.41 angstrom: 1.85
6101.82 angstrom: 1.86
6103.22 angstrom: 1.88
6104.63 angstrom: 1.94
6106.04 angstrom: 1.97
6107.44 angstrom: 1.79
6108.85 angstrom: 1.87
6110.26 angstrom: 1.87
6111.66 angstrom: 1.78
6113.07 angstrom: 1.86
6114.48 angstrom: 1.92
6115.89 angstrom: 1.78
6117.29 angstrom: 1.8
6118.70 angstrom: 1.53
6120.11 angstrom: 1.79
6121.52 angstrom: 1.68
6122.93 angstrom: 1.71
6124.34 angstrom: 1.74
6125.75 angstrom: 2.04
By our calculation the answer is 3.8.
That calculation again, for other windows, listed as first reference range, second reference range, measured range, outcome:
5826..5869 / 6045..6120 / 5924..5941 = 0.6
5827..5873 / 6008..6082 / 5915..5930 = 0.7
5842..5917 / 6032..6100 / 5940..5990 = -1.4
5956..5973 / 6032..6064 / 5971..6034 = 2.7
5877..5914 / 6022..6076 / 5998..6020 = -0.6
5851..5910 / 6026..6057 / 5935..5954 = -0.7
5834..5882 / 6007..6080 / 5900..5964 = 1.1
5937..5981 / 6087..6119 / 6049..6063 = -0.3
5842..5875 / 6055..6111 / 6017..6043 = 0.1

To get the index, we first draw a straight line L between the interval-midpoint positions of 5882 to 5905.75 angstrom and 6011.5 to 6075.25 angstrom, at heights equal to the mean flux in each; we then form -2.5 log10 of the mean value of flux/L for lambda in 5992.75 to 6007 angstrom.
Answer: -0.05 mag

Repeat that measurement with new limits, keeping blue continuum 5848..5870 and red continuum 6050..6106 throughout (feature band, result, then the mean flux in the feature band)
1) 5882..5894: 0.26 mag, 1.44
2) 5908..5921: 0.03 mag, 1.78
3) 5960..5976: -0.02 mag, 1.86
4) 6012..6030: 0.03 mag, 1.78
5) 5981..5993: 0.02 mag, 1.8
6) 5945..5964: 0.01 mag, 1.81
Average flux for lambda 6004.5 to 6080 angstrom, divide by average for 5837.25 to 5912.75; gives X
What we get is 1.07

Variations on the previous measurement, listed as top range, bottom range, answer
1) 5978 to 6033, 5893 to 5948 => 1.03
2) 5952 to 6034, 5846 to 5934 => 1.06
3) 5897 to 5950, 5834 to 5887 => 1.00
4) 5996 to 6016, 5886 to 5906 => 1.18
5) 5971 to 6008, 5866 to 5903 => 1.14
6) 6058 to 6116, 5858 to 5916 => 1.10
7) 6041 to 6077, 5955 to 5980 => 1.01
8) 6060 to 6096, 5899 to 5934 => 1.03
